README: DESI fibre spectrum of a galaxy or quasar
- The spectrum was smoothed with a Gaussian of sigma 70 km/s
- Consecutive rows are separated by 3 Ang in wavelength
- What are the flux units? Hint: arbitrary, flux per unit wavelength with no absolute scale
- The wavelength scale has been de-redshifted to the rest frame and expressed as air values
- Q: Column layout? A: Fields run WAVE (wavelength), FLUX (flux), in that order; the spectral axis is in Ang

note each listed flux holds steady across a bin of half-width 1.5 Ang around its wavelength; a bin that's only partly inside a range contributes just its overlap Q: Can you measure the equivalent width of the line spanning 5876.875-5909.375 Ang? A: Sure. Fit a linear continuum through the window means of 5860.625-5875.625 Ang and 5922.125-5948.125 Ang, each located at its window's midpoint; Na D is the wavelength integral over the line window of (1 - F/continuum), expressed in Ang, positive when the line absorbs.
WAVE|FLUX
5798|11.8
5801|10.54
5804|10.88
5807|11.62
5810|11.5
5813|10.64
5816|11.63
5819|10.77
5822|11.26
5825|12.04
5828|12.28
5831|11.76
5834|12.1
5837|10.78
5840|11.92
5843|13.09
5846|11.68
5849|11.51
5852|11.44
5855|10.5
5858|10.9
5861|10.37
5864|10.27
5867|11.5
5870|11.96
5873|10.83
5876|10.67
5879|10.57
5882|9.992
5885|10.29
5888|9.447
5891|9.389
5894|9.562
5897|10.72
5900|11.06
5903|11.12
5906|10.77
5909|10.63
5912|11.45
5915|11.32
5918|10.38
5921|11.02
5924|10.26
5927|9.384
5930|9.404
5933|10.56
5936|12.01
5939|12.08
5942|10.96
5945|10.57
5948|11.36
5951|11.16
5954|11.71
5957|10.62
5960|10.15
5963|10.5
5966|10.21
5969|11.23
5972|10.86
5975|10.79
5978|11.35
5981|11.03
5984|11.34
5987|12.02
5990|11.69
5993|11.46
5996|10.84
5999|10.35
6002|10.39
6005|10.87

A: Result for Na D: 1.7 Ang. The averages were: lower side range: 11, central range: 10.3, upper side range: 10.7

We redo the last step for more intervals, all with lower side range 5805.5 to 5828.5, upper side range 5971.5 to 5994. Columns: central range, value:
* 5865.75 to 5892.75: 2.1 Ang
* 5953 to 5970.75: 1.0 Ang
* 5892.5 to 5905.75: 0.9 Ang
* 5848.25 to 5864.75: 0.8 Ang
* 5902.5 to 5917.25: 0.5 Ang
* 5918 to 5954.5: 1.7 Ang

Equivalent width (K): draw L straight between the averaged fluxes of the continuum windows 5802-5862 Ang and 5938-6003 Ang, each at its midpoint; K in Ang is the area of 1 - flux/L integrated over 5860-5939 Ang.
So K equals 4.4 Ang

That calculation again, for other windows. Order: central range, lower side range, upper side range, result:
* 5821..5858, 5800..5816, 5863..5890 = -2.7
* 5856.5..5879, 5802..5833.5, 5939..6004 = 0.8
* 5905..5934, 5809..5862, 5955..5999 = 1.7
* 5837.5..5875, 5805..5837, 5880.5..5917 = -0.9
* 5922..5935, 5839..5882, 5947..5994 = 1.3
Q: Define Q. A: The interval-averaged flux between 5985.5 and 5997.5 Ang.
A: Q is 11.5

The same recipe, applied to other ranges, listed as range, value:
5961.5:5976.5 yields 10.7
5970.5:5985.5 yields 11.1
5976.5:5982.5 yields 11.2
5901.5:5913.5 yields 11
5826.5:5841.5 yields 11.8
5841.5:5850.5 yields 12.1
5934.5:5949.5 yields 11.4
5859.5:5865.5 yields 10.3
